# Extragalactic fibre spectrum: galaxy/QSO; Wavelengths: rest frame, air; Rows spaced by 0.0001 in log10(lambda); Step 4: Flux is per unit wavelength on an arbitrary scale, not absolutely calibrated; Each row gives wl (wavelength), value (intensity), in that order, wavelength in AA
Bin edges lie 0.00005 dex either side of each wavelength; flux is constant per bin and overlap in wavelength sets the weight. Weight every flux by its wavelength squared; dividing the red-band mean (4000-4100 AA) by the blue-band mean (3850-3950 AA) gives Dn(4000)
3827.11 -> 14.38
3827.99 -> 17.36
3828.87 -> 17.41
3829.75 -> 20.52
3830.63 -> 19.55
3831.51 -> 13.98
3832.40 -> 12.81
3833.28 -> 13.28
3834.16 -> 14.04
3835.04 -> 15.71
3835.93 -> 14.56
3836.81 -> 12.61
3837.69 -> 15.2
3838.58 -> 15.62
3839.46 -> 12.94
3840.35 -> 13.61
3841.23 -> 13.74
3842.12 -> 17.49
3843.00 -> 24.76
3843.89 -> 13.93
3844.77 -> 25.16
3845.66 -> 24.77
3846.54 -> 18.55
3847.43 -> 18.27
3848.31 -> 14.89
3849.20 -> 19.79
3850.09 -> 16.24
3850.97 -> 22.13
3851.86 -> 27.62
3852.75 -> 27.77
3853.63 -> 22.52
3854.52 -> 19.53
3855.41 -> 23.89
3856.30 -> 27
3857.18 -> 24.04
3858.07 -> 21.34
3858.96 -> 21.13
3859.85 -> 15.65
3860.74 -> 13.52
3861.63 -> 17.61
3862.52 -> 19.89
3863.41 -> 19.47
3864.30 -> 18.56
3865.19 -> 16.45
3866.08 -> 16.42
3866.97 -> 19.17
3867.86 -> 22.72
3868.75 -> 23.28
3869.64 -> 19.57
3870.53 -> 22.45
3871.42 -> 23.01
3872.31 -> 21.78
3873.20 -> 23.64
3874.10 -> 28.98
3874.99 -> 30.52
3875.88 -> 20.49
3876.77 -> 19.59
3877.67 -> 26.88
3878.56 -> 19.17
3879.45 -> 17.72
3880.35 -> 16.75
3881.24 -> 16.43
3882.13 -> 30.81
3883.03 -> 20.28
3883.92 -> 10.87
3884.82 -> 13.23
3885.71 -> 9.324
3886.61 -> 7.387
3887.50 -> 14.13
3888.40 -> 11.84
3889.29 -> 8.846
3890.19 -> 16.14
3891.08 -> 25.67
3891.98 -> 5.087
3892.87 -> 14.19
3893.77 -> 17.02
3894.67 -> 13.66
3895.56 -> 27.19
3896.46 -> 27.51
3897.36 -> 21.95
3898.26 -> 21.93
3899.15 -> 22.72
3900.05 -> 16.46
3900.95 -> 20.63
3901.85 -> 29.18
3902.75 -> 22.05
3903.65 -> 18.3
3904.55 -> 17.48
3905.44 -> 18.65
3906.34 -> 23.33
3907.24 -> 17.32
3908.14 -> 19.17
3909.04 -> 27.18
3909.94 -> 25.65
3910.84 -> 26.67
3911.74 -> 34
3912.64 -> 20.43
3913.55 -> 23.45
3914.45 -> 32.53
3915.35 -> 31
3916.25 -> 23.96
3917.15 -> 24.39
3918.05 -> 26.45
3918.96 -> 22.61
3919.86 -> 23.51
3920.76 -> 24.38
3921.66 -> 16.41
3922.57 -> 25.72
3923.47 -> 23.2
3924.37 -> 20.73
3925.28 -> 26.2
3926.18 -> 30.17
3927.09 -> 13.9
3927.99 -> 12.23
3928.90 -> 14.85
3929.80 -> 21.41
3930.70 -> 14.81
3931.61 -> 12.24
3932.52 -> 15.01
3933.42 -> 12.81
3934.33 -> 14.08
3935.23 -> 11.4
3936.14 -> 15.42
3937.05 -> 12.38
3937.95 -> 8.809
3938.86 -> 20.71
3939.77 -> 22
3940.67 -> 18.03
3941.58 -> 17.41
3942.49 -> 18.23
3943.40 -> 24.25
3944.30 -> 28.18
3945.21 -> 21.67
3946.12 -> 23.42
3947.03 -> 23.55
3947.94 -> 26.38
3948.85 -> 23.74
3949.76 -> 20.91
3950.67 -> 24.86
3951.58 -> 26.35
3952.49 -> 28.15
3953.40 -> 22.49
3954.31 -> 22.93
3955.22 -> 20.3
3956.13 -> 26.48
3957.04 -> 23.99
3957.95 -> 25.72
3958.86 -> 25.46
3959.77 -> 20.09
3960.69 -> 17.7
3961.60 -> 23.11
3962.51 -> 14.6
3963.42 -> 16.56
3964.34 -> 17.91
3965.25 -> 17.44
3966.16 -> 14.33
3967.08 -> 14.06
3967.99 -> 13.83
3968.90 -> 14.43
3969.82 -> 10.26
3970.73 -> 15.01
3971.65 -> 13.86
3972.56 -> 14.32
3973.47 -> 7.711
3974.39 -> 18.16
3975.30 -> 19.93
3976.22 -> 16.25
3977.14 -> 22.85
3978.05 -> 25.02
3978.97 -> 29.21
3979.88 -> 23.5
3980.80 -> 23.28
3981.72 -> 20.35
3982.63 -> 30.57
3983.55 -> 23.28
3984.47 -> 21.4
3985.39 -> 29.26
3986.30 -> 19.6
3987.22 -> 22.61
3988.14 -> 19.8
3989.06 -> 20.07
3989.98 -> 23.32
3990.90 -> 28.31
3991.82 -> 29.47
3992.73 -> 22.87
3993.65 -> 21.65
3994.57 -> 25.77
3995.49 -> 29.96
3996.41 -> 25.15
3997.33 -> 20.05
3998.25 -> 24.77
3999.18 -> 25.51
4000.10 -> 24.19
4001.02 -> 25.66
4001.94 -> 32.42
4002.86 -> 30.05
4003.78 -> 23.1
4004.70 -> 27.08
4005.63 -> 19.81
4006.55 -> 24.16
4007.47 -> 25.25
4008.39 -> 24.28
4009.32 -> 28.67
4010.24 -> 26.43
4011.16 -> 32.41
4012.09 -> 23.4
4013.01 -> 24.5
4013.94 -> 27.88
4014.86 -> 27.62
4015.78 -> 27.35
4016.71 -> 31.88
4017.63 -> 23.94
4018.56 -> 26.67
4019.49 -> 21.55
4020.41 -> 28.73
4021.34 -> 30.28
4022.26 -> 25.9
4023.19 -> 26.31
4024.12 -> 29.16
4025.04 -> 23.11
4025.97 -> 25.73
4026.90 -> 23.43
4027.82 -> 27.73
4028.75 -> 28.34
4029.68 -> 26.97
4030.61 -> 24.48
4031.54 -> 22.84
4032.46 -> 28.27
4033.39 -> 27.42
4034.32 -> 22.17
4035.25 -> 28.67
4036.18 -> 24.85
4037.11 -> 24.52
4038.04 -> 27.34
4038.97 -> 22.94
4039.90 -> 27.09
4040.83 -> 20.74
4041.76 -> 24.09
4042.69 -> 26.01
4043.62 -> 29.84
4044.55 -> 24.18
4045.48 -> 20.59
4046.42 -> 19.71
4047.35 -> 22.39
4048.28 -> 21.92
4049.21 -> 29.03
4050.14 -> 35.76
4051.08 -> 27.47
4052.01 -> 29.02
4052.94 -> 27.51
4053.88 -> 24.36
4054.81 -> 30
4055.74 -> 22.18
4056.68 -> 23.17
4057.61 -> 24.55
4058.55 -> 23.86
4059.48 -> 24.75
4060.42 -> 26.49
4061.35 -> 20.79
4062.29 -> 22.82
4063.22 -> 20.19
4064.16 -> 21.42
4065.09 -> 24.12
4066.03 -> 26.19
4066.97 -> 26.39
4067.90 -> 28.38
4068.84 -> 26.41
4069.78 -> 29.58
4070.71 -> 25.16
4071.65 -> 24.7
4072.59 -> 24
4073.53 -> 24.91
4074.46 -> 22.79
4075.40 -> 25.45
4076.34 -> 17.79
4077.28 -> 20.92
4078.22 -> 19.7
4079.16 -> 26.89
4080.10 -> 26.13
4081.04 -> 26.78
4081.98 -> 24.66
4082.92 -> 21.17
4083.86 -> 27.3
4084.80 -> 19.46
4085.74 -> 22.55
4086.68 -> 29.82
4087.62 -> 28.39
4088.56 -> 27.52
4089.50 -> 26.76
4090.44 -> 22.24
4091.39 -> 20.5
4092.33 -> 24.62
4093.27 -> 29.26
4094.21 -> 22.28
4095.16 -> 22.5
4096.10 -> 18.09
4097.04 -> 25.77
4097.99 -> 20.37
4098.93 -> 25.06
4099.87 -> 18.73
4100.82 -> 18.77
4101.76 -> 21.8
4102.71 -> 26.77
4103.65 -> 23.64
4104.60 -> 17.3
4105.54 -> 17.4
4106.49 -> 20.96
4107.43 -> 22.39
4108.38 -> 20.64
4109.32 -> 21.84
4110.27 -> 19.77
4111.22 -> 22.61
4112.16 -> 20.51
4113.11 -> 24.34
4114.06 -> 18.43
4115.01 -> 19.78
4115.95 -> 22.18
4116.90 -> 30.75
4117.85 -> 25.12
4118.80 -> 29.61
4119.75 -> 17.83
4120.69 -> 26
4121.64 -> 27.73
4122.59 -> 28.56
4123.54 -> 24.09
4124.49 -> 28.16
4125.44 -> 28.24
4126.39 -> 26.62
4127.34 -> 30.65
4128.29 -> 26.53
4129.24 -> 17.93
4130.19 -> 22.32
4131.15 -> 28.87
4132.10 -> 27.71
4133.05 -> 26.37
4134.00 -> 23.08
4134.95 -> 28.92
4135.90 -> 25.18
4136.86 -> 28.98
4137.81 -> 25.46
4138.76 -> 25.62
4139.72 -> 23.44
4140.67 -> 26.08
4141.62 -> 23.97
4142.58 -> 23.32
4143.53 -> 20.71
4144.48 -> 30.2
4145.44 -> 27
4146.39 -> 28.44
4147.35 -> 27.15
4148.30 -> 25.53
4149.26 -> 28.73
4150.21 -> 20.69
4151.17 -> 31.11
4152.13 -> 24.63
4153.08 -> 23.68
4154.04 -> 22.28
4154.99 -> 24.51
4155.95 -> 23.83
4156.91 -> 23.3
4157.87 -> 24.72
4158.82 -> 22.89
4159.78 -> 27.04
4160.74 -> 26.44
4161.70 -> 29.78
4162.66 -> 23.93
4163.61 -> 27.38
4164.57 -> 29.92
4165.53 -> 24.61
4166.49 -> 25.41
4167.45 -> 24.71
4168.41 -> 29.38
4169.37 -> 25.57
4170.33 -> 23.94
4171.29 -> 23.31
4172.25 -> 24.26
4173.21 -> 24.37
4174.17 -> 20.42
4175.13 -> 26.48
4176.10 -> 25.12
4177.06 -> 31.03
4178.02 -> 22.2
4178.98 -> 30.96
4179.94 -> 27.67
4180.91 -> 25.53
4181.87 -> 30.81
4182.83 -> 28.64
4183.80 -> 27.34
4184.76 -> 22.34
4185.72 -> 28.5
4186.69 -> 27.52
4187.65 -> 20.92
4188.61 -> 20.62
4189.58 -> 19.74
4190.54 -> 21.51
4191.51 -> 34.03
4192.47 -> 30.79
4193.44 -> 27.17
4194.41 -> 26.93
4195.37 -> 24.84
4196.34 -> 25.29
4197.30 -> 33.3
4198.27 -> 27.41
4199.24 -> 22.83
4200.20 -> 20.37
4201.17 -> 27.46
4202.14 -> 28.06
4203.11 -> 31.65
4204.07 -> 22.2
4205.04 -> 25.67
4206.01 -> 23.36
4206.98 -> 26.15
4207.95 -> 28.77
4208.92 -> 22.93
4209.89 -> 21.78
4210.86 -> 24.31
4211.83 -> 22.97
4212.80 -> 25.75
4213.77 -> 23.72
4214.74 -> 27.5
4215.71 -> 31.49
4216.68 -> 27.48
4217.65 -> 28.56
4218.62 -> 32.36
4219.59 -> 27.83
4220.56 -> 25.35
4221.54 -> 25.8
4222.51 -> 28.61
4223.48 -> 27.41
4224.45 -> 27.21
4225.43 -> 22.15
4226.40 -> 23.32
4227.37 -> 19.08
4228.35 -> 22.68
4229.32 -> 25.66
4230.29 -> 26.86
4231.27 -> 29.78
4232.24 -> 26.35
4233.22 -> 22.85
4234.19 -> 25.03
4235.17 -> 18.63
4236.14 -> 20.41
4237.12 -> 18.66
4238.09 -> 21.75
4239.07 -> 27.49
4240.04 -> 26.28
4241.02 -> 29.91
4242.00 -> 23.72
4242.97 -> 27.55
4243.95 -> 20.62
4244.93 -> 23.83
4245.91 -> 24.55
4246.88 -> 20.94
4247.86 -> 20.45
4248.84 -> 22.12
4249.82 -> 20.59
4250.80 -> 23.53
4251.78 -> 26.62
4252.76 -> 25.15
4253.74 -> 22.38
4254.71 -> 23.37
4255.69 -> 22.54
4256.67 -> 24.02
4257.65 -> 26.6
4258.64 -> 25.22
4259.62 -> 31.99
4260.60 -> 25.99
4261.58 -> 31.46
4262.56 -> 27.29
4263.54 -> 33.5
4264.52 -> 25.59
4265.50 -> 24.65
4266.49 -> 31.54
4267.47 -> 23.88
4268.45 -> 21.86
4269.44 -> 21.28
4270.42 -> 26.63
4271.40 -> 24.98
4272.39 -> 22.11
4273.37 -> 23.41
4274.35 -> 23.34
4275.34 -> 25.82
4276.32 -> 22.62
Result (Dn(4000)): 1.33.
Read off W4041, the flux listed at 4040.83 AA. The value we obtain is 20.74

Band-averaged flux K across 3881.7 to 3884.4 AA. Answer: 20.5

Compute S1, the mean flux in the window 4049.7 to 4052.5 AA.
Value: 30.7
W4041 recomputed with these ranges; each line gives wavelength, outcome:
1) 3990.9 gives 28.31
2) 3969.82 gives 10.26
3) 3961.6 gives 23.11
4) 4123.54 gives 24.09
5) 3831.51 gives 13.98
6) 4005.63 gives 19.81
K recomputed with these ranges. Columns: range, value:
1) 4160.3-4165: 27.5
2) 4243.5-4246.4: 23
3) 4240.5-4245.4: 25.1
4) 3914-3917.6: 28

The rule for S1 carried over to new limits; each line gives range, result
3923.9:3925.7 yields 23.4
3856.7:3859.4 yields 22.3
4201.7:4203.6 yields 29.9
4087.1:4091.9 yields 25.1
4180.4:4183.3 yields 28.3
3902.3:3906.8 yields 20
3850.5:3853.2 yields 25.8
